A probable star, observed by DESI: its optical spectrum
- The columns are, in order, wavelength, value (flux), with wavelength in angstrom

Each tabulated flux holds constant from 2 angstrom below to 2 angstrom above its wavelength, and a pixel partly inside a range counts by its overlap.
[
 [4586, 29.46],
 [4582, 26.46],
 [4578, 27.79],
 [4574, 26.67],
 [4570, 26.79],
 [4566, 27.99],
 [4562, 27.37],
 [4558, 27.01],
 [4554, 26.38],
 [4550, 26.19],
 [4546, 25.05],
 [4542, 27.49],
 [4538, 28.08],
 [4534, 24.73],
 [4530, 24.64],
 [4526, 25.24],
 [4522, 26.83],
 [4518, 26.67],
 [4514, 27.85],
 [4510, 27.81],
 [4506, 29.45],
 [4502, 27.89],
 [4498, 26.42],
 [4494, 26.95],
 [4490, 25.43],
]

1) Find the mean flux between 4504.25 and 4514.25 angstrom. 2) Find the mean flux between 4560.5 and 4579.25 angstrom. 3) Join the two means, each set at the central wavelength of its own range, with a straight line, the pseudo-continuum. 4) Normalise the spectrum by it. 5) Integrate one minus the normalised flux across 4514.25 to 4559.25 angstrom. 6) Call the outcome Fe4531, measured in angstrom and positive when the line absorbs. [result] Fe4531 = 2.7 angstrom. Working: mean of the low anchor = 28.4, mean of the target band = 26.3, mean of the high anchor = 27.3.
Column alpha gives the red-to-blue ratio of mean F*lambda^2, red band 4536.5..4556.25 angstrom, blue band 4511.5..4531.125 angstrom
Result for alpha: 1.02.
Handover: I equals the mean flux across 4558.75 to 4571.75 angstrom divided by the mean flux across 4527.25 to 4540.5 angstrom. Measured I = 1.1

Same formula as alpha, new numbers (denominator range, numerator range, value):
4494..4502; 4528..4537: 0.95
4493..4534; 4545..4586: 1.03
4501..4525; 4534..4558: 0.97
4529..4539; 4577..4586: 1.09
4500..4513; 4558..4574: 0.99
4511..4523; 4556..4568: 1.03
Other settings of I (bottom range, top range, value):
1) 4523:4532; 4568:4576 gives 1.06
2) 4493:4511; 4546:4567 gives 0.96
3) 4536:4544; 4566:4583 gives 0.97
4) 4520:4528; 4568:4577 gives 1.03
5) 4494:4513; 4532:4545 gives 0.96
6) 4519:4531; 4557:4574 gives 1.06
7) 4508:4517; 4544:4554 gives 0.93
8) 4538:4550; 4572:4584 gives 1.02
